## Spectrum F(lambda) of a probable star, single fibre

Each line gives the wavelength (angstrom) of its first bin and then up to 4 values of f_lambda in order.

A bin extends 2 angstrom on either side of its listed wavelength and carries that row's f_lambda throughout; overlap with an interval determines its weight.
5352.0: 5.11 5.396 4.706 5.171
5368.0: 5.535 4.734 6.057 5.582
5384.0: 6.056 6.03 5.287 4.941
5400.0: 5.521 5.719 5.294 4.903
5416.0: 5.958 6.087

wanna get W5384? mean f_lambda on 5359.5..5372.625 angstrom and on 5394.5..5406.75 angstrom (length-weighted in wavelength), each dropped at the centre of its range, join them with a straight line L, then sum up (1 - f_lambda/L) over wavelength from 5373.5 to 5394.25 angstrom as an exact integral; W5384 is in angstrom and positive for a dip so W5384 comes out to -2.0 angstrom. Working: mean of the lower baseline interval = 5.11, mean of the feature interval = 5.77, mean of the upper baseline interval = 5.41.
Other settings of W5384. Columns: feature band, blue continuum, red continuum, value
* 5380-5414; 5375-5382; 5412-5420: 1.7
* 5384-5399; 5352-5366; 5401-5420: -0.4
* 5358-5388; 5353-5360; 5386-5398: -0.9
